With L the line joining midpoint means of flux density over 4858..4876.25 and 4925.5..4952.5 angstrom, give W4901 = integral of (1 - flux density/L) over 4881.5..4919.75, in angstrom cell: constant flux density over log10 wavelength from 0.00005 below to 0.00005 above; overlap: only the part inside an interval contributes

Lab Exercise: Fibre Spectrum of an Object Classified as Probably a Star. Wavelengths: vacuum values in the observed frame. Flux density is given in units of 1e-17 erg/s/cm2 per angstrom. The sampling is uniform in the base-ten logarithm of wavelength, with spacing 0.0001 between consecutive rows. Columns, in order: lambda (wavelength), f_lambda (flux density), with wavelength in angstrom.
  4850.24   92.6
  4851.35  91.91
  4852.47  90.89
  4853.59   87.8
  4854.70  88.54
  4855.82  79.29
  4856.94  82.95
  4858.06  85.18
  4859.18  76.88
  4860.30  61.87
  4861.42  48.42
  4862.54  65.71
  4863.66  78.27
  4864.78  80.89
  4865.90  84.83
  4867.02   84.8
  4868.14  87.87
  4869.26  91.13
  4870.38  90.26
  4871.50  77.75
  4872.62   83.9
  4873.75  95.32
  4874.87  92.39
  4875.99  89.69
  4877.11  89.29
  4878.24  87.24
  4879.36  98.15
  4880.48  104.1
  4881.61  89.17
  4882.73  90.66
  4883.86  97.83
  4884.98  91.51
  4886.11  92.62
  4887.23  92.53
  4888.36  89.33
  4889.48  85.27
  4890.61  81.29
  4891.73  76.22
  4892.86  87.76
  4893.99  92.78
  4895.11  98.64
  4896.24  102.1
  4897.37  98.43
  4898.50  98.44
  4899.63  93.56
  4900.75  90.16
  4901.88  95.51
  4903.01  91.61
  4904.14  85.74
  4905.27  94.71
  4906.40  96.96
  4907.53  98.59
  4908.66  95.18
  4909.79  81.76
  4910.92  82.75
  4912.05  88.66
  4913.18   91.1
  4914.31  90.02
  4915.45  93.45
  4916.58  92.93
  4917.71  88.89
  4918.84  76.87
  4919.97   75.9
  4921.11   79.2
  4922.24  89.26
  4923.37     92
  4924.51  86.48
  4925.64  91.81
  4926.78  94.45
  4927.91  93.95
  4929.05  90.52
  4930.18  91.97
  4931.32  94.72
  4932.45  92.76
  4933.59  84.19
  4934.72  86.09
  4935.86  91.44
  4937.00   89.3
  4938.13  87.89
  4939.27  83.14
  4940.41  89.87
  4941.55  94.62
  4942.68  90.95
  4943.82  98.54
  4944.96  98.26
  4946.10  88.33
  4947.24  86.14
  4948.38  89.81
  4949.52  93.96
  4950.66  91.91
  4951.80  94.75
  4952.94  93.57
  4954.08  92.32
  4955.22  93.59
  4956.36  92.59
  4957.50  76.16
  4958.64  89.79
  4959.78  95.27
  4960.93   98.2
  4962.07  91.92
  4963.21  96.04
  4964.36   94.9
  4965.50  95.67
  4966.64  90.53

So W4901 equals -2.4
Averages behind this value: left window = 80.6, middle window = 90.9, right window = 91.2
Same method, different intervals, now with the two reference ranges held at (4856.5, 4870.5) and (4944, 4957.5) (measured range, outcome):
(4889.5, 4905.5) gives -1.59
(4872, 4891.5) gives -2.42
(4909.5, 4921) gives 0.01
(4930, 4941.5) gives 0.01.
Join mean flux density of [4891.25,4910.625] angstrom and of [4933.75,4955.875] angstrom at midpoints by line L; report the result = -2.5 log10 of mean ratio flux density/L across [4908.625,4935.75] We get 0.042 mag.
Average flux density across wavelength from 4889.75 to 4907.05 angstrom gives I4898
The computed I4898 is 92.2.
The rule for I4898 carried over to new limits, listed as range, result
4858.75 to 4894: 85.4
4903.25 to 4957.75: 90.1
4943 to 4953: 92.7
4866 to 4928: 90.3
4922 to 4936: 90.8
